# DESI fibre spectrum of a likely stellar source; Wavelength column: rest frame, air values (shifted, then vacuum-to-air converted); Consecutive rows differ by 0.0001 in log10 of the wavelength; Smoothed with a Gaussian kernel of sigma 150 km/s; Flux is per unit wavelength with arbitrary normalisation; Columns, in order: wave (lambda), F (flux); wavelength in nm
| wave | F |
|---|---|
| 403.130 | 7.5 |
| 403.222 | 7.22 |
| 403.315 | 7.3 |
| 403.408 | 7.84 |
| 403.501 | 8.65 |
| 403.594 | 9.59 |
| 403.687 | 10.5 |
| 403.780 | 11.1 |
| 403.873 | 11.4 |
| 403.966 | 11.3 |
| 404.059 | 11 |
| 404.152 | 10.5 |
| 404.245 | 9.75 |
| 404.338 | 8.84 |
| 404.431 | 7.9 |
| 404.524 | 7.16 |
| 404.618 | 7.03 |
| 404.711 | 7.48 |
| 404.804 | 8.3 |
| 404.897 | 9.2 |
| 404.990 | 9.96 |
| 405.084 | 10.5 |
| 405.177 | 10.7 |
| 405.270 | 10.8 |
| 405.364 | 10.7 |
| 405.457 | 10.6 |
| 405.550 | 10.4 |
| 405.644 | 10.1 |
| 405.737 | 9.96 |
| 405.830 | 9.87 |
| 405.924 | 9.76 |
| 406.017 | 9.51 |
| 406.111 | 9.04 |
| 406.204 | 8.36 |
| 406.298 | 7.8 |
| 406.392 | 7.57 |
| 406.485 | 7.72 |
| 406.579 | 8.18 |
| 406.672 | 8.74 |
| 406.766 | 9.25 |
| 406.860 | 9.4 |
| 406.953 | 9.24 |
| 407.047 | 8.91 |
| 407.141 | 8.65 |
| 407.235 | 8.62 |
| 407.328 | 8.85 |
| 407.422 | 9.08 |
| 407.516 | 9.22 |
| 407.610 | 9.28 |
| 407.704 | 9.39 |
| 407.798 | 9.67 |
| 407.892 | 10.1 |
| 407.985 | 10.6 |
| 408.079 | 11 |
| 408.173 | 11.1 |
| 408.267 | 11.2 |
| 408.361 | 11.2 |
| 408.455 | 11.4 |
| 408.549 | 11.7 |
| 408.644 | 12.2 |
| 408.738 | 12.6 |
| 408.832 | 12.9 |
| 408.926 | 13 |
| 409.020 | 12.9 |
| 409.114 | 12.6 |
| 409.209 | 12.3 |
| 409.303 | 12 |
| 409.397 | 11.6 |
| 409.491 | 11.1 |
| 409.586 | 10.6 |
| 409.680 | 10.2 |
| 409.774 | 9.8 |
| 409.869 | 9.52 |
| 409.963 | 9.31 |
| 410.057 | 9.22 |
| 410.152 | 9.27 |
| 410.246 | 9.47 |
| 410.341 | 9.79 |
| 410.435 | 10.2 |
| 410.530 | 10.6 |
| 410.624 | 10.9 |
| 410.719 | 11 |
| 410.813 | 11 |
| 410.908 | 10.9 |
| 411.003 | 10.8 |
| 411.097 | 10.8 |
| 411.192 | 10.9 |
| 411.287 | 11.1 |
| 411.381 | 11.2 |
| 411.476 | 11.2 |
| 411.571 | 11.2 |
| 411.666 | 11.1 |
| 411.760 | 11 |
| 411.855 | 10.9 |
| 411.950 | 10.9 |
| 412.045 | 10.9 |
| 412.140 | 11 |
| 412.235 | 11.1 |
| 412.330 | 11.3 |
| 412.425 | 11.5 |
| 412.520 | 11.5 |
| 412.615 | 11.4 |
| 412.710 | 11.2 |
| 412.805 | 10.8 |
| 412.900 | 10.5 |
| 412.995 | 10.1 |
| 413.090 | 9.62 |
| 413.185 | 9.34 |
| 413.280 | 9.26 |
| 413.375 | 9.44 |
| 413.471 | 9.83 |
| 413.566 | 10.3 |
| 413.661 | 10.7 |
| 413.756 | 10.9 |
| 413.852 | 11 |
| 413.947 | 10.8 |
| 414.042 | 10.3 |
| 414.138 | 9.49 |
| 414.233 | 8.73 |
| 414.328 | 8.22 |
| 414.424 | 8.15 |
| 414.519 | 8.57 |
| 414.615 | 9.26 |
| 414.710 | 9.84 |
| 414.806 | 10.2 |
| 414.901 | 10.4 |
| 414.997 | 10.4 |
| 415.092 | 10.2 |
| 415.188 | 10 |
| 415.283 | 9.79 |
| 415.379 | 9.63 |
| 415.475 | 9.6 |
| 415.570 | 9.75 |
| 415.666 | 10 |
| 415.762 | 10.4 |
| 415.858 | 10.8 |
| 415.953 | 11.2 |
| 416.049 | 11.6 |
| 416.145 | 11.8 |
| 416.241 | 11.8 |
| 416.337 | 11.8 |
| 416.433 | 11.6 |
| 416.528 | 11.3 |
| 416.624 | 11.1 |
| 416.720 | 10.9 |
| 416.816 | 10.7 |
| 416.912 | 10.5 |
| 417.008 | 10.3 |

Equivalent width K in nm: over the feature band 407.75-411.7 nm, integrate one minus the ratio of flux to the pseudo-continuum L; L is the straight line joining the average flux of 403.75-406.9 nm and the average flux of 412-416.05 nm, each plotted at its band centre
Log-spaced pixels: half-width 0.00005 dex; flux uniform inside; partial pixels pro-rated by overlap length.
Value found -0.48 nm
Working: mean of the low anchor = 9.4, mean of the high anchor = 10.2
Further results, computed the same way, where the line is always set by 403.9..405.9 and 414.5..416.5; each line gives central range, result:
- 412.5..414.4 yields 0.03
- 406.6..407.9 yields 0.09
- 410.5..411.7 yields -0.10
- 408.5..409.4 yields -0.22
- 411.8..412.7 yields -0.09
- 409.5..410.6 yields 0.02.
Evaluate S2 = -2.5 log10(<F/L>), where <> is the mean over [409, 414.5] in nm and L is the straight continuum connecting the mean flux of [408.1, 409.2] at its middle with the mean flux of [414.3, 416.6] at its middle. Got 0.07 mag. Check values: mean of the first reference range 12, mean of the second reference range 10.3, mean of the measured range 10.5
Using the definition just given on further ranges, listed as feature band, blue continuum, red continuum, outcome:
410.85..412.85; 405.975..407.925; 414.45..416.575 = -0.14 mag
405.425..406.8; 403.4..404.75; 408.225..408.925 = 0.16 mag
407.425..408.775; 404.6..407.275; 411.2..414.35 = -0.11 mag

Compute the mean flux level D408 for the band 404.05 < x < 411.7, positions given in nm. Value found 10.1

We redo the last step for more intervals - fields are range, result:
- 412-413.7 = 10.5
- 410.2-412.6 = 10.9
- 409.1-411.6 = 10.7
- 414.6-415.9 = 10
